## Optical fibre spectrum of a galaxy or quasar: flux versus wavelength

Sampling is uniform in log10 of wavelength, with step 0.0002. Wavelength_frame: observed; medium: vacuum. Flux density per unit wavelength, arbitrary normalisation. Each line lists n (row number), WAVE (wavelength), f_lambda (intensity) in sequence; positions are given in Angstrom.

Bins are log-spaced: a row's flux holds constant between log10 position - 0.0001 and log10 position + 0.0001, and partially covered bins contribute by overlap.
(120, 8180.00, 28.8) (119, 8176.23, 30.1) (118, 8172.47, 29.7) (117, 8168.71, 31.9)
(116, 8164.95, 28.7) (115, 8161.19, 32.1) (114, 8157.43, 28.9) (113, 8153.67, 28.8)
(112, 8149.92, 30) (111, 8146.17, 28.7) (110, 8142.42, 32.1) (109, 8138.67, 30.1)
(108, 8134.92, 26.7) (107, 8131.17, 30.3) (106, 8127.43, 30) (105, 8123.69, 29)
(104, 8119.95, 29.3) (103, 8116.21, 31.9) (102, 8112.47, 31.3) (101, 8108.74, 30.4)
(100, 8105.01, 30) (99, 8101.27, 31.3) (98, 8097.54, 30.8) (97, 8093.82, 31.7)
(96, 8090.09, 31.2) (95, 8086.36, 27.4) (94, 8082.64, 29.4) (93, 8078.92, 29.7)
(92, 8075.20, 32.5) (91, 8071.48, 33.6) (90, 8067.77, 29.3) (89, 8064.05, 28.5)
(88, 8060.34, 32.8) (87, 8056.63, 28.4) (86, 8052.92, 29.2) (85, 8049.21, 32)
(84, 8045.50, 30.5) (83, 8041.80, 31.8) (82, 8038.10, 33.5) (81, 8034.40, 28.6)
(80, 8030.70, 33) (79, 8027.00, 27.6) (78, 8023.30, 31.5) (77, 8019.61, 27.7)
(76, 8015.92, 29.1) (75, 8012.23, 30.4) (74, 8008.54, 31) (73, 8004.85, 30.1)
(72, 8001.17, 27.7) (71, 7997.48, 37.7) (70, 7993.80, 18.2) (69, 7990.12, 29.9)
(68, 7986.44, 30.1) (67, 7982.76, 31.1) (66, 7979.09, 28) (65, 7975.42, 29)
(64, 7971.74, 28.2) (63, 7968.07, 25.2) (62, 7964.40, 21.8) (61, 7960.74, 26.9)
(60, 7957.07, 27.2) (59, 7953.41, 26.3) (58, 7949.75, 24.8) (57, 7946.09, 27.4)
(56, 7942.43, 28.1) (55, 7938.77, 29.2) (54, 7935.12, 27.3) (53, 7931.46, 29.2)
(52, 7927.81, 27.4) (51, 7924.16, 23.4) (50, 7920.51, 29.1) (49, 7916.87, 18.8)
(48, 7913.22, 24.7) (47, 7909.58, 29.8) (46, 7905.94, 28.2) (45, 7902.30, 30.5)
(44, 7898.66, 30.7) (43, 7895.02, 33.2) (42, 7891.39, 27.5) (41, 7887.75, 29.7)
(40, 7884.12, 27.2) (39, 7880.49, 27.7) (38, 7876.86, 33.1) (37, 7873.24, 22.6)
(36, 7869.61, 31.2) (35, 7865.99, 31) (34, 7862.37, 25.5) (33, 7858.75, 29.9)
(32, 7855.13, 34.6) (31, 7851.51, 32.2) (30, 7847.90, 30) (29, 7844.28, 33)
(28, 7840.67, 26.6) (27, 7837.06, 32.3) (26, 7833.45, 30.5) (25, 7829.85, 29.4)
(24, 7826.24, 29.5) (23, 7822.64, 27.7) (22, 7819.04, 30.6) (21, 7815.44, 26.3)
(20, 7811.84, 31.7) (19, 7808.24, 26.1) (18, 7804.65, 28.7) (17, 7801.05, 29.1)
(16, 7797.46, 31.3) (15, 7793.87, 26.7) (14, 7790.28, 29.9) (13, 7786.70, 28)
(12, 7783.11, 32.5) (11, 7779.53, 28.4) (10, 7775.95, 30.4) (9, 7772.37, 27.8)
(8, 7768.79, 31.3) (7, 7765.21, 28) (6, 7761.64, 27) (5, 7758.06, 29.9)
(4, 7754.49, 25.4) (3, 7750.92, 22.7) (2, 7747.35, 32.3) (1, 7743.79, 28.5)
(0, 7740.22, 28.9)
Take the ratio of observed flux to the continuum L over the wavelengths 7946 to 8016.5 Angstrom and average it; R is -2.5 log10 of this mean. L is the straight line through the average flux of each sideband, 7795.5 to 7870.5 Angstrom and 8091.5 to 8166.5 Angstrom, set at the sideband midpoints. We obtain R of 0.07 mag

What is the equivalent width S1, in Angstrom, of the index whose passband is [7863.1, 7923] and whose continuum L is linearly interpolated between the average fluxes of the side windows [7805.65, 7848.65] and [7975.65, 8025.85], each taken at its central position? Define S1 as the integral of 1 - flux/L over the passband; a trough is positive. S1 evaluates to 2.2 Angstrom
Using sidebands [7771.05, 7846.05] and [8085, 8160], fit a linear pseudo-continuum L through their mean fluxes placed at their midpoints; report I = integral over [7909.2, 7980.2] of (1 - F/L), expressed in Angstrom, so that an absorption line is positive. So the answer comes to 7.53 Angstrom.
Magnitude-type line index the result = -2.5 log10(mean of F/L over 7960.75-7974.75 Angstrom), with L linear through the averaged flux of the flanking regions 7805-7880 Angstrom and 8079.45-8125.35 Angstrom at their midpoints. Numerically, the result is 0.17 mag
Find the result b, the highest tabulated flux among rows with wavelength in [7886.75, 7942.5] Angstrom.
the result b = 33.2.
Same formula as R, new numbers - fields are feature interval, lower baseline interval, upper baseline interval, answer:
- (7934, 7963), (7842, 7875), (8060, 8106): 0.12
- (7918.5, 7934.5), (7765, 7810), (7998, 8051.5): 0.10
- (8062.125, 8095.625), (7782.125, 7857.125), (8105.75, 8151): -0.01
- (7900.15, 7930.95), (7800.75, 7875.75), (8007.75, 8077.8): 0.12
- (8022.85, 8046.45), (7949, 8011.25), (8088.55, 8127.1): -0.07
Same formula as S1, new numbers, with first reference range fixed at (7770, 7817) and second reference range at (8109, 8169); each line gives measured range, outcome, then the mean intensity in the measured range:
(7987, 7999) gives 0.42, 28.5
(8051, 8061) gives -0.03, 29.8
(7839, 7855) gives -0.96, 30.9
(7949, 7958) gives 1.01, 26.2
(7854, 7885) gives 0.10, 29.1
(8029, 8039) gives -0.62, 31.5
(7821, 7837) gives -0.27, 29.6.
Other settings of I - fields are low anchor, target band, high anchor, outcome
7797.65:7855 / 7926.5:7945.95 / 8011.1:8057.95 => 1.2 Angstrom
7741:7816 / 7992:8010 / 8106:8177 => 0.4 Angstrom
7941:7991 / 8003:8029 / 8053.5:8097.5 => -0.8 Angstrom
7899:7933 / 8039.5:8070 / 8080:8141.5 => -1.3 Angstrom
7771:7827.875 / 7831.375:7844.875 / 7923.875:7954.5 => -0.9 Angstrom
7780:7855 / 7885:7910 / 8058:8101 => 0.1 Angstrom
